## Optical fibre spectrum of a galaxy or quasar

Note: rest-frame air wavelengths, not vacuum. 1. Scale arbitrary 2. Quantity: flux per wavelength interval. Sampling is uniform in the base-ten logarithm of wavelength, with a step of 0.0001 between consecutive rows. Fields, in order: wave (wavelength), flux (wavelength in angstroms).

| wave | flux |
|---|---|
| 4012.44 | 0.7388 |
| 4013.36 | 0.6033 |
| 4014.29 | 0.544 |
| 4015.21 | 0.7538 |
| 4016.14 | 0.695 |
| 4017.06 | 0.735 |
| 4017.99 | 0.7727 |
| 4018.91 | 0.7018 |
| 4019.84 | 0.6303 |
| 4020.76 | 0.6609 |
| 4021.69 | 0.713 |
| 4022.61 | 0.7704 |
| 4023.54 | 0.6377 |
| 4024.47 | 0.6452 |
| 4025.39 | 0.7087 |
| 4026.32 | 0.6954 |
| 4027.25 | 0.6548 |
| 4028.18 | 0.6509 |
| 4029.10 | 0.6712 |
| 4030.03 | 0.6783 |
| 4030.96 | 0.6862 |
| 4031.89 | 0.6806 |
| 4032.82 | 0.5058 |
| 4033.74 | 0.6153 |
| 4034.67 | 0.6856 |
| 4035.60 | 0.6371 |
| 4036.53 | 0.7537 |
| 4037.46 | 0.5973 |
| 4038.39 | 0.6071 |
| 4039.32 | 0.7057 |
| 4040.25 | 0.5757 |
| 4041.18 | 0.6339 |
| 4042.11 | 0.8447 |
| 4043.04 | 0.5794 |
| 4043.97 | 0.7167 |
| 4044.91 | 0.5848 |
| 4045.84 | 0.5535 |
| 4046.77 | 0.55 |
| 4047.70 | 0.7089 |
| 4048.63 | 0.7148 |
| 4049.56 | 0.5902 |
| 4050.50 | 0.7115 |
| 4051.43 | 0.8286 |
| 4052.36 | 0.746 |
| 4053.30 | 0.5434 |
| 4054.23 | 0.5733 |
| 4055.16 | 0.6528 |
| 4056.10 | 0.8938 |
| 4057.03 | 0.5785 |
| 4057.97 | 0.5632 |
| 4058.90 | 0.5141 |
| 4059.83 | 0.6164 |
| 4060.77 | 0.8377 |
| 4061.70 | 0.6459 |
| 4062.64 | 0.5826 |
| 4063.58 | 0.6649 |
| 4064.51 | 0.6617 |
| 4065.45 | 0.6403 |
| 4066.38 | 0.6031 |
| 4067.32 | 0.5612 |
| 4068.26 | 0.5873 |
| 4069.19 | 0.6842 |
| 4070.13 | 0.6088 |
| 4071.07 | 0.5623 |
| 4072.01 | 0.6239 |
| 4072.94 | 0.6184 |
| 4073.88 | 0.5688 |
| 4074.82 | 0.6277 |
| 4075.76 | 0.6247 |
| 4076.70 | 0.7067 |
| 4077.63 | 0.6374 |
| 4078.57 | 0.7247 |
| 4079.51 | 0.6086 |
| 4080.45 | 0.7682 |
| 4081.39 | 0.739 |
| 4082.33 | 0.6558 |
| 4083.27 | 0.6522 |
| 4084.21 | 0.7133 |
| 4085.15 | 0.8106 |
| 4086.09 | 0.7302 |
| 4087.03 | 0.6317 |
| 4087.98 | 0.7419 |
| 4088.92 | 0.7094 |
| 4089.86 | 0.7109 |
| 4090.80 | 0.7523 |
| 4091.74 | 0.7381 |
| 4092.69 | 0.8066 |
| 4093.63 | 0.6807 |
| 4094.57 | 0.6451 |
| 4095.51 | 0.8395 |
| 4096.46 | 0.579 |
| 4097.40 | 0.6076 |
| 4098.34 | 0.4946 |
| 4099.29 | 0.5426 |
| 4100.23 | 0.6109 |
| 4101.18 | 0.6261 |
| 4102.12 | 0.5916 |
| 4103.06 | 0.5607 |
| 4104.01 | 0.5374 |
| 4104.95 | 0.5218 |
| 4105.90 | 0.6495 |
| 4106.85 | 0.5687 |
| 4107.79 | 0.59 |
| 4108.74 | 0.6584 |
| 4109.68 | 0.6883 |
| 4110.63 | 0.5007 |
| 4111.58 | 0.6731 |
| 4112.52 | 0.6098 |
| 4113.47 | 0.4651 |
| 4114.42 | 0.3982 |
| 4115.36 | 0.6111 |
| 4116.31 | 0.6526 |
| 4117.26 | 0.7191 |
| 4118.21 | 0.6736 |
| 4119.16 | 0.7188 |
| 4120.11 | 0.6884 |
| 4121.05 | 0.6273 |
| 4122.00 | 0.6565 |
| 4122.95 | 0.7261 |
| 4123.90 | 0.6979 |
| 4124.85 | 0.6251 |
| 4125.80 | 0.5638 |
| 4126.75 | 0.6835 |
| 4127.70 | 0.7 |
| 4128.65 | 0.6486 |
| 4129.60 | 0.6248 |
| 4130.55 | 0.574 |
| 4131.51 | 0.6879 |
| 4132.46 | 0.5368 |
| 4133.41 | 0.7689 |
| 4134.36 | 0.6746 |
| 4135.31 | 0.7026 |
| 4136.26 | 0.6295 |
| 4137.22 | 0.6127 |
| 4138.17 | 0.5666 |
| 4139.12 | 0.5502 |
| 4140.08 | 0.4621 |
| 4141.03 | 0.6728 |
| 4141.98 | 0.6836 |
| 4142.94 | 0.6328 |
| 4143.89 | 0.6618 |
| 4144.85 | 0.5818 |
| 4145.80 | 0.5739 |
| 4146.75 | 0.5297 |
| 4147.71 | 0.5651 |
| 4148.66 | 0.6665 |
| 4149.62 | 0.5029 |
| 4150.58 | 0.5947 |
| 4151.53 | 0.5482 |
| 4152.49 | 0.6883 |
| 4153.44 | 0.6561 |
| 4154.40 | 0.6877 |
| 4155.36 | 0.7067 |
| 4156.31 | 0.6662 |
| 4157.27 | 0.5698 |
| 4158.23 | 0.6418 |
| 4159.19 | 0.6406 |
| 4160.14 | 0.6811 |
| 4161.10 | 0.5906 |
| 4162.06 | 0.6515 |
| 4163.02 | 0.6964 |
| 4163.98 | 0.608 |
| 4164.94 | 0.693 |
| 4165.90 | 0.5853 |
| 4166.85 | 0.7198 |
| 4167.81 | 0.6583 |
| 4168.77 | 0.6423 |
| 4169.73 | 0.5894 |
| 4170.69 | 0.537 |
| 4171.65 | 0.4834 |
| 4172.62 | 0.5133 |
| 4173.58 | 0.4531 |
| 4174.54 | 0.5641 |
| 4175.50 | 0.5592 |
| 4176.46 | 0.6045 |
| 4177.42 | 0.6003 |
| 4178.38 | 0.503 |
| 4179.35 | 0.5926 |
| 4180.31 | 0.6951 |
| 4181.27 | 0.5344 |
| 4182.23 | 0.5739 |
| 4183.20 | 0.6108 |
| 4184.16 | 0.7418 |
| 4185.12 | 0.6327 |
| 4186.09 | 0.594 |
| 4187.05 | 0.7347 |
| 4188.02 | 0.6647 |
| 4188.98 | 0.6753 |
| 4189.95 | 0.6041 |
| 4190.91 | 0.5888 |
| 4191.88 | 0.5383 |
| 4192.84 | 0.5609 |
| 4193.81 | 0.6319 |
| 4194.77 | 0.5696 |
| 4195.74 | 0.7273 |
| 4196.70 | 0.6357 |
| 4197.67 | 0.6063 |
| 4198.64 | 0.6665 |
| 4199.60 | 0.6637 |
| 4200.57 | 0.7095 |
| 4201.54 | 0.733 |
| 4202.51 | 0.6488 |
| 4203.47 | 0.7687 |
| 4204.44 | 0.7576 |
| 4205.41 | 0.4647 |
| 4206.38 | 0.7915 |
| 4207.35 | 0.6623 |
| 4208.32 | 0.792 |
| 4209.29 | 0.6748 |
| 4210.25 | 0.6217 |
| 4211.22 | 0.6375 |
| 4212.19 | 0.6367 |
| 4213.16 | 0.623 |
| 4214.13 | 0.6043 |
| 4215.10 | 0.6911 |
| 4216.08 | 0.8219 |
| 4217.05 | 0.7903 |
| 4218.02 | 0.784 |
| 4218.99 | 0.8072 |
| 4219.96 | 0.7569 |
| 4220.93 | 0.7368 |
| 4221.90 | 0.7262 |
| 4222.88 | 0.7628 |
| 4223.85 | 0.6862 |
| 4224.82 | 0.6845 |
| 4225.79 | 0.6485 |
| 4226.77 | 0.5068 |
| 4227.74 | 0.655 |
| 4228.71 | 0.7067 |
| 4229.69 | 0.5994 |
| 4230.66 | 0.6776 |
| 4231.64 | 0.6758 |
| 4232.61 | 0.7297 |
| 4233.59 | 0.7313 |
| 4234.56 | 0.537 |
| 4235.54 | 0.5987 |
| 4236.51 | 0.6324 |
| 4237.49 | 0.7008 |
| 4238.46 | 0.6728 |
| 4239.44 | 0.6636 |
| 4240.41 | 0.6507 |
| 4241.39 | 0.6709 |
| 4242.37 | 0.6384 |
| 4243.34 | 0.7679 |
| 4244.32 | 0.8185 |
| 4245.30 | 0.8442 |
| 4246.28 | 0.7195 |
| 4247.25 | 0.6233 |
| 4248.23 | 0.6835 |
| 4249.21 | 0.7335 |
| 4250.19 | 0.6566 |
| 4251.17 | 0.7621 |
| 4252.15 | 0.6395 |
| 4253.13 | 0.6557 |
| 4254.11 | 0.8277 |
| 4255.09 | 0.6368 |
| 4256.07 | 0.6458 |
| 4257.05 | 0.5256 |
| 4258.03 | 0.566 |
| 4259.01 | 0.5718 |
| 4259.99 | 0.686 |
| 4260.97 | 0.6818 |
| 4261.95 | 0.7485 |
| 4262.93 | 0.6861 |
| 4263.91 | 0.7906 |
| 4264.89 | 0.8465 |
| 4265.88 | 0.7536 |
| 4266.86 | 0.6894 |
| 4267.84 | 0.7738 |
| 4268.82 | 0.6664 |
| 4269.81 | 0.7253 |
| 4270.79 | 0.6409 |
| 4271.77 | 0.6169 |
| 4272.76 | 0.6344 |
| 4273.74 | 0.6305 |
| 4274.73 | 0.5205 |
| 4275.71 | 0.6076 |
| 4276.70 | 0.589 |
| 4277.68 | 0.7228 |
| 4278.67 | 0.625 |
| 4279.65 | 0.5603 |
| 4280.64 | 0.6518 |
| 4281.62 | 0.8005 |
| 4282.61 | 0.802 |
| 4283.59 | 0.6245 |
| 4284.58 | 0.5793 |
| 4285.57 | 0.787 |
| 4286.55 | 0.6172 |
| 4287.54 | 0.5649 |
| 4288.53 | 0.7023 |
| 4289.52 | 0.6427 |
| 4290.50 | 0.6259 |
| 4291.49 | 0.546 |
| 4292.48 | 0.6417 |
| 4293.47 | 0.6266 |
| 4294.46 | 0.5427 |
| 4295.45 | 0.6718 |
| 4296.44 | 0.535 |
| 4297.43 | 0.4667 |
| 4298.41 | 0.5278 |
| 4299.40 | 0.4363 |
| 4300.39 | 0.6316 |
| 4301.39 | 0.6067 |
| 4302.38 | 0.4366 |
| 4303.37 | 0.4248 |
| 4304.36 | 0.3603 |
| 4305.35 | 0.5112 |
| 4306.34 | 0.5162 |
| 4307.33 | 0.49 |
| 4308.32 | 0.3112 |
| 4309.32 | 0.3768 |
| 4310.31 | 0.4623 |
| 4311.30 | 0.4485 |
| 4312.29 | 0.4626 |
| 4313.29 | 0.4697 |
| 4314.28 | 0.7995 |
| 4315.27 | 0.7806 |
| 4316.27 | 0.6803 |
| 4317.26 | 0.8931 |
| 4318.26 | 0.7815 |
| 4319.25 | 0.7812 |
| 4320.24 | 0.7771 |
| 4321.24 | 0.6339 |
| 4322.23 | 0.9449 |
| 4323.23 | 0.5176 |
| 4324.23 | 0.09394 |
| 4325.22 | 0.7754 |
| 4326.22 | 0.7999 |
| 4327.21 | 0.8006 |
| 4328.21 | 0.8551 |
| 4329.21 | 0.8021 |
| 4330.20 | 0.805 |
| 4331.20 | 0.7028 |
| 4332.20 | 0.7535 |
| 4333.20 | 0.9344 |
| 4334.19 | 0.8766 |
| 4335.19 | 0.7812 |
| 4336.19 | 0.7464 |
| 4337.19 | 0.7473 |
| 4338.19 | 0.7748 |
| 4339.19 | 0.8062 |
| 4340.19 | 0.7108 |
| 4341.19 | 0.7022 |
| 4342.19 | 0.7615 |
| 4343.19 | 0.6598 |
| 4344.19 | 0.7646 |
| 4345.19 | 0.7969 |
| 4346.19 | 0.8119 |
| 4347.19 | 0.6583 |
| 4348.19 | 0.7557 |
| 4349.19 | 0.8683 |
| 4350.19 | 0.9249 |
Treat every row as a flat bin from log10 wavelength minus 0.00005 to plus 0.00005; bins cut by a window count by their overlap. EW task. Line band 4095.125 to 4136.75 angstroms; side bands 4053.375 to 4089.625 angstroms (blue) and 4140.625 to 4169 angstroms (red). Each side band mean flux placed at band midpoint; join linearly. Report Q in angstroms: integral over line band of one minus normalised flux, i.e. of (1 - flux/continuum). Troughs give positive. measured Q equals 1.2 angstroms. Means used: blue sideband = 0.655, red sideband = 0.633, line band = 0.625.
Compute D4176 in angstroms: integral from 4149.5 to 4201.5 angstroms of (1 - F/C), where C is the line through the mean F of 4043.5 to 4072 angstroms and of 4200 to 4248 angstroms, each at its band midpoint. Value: 4.3 angstroms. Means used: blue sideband 0.642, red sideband 0.691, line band 0.62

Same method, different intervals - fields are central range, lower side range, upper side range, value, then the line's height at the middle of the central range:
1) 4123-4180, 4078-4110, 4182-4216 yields 3.6 angstroms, 0.658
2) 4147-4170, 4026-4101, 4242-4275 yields 1.3 angstroms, 0.673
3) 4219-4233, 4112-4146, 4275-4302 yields -1.4 angstroms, 0.623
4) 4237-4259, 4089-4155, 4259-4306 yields -2.0 angstroms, 0.628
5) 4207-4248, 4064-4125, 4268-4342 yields -3.0 angstroms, 0.643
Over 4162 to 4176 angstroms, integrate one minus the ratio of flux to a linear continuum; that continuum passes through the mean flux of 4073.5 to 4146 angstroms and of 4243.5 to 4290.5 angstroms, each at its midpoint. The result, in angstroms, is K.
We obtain 1.3 angstroms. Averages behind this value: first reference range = 0.643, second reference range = 0.678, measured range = 0.595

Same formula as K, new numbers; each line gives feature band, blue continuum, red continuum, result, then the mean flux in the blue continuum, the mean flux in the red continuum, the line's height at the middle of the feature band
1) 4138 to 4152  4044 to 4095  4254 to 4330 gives 1.4 angstroms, 0.663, 0.631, 0.652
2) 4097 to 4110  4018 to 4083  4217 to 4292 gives 1.4 angstroms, 0.655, 0.678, 0.661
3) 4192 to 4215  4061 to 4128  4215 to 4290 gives 0.4 angstroms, 0.644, 0.683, 0.671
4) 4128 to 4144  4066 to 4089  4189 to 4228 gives 0.9 angstroms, 0.659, 0.675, 0.666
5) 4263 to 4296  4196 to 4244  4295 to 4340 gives -0.2 angstroms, 0.683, 0.641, 0.657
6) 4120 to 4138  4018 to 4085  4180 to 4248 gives 0.3 angstroms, 0.656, 0.673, 0.664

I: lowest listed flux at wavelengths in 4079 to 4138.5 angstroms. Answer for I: 0.3982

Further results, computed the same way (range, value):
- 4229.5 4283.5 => 0.5205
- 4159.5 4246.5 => 0.4531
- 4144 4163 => 0.5029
